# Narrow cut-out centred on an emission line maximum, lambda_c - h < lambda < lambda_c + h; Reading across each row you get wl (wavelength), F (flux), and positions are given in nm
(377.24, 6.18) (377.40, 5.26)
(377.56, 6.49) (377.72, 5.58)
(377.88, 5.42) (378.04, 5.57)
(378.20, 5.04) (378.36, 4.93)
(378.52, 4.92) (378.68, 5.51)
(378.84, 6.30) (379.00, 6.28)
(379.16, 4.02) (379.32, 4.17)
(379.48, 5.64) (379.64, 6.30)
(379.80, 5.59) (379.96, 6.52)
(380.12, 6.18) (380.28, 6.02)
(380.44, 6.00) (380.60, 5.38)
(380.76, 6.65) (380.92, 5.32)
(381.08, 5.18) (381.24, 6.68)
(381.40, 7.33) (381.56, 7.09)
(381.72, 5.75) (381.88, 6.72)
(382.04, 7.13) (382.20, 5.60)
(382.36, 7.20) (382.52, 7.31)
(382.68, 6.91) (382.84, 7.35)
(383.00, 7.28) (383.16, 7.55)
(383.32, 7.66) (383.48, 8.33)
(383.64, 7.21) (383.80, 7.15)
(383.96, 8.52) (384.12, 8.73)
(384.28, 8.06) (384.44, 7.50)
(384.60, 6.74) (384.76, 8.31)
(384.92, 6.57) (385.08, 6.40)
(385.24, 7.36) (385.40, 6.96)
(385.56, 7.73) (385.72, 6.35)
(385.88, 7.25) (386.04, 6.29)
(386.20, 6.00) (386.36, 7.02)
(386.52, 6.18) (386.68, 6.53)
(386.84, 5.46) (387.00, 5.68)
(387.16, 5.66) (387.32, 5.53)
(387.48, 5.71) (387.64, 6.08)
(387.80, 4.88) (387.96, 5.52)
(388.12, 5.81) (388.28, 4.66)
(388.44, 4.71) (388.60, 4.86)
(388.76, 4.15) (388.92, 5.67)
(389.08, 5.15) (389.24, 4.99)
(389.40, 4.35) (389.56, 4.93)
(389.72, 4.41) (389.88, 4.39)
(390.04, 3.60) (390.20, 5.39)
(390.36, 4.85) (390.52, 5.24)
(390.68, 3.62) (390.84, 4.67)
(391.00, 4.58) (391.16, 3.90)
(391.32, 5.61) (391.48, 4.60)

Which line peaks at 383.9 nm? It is C III]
